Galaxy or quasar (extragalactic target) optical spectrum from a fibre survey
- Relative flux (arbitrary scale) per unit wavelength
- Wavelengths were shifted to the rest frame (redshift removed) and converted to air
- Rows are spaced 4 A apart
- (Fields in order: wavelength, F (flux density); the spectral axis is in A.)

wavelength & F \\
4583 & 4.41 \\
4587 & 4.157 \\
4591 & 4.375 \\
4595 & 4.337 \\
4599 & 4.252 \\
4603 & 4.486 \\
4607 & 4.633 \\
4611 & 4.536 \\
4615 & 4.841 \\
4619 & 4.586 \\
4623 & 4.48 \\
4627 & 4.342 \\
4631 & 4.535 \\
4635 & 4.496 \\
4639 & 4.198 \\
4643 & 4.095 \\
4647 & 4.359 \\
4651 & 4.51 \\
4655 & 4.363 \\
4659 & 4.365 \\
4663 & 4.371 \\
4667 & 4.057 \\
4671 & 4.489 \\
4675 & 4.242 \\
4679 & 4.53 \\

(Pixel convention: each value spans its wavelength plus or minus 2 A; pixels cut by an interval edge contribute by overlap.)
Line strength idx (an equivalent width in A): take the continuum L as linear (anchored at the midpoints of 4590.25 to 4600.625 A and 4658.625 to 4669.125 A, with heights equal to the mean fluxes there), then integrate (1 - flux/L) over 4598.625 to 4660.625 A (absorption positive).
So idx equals -2.4 A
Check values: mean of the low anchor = 4.32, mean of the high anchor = 4.25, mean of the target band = 4.45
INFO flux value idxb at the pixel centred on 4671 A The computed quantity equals 4.489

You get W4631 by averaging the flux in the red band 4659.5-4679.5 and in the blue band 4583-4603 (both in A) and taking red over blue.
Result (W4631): 1.00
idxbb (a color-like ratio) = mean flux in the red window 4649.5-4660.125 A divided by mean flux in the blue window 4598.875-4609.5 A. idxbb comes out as 0.98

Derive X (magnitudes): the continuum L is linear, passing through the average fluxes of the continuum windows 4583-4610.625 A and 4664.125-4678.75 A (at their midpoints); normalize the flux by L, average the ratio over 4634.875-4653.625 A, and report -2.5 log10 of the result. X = 0.004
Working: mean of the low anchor 4.39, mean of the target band 4.32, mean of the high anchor 4.3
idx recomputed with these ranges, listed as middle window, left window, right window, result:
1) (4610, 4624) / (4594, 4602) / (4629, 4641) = -0.84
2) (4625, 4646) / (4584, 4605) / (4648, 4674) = 0.04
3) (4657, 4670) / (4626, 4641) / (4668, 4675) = 0.25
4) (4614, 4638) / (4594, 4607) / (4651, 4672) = -0.79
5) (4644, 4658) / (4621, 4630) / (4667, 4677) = -0.09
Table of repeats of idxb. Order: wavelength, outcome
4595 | 4.337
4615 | 4.841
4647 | 4.359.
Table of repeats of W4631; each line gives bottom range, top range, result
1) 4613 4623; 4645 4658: 0.94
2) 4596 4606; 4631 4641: 1.00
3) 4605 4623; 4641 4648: 0.91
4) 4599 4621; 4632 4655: 0.95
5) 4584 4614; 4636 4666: 0.98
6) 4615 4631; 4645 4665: 0.97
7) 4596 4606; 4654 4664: 0.99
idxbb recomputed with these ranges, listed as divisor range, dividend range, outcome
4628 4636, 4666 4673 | 0.96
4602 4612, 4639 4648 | 0.92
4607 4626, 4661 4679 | 0.94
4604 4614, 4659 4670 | 0.93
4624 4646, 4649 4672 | 1.00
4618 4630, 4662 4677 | 0.96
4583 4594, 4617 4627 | 1.05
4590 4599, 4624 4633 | 1.03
